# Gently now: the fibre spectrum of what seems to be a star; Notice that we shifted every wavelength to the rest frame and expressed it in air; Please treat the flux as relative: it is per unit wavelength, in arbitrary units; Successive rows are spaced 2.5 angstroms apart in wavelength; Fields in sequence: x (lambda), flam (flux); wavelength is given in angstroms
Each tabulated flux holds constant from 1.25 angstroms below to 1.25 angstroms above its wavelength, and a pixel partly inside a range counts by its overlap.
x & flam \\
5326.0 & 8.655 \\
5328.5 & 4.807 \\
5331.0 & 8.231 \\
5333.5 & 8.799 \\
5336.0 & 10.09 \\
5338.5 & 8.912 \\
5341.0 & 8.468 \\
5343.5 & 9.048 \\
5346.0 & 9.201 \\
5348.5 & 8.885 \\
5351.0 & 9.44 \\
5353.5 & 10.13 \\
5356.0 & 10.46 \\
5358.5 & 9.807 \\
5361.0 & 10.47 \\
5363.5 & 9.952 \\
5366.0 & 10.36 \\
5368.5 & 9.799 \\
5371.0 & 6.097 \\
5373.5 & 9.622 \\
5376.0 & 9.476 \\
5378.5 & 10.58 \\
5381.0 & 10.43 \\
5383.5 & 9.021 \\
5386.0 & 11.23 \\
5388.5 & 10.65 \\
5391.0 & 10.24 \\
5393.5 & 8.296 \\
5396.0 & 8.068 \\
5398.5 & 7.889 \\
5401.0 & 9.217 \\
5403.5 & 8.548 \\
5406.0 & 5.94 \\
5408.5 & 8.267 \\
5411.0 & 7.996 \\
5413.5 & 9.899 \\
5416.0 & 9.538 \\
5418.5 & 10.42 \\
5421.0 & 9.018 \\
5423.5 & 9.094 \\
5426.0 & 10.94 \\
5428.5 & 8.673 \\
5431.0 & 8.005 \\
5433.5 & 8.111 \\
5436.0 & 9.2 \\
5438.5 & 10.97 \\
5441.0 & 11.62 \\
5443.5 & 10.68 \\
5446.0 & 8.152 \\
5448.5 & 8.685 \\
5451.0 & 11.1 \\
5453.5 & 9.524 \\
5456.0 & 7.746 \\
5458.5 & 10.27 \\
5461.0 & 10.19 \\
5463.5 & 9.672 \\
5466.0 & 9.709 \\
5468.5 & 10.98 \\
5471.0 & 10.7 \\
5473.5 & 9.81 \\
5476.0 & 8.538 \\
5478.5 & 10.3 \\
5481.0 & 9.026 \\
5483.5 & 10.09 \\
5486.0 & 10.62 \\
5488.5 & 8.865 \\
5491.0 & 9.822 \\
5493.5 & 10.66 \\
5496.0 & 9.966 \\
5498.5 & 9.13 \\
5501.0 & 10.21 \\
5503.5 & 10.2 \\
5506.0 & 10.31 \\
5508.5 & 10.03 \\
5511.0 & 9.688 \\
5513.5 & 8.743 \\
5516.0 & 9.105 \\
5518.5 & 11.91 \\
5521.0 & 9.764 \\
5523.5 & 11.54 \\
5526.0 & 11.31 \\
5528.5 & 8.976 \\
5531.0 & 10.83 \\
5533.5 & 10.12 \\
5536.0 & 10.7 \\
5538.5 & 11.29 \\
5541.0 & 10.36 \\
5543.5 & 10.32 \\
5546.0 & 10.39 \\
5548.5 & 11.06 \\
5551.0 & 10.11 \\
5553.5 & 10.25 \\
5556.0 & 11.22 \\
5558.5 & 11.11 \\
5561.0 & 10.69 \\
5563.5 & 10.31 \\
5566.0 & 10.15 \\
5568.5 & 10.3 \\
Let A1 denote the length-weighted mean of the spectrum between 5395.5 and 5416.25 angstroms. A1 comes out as 8.33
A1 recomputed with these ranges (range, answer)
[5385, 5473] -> 9.41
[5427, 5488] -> 9.68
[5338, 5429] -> 9.31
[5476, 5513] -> 9.85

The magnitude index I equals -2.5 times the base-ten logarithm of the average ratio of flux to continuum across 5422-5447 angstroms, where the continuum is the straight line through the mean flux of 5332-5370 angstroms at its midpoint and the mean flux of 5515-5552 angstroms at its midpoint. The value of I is 0.05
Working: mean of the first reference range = 9.56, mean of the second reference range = 10.5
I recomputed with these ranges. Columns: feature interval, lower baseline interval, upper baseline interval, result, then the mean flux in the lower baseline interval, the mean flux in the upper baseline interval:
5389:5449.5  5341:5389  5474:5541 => 0.09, 9.67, 10.1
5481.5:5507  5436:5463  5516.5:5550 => 0.03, 9.86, 10.6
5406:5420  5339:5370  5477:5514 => 0.09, 9.62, 9.86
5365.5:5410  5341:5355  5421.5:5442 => 0.04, 9.28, 9.53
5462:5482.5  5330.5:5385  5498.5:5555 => 0.02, 9.45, 10.3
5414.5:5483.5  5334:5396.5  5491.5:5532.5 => 0.03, 9.56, 10.1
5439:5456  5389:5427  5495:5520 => -0.06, 8.91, 9.93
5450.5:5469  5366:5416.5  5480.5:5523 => -0.02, 9.07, 9.93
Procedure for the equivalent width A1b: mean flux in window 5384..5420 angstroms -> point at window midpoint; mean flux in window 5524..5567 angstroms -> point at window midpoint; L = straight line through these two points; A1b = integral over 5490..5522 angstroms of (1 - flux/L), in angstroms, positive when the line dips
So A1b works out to 0.5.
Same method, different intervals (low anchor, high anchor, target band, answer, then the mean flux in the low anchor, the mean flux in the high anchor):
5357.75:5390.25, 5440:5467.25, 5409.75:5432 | 1.1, 9.81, 9.74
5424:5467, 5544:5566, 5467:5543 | 0.2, 9.59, 10.6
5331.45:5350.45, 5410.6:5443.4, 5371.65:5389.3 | -1.3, 9.04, 9.58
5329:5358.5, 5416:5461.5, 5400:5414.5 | 1.8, 9.15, 9.57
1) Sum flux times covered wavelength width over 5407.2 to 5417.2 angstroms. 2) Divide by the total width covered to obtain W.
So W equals 8.91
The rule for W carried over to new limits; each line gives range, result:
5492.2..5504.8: 10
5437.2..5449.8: 10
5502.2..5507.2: 10.3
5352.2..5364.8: 10.2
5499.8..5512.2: 10.1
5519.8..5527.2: 10.9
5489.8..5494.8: 10.2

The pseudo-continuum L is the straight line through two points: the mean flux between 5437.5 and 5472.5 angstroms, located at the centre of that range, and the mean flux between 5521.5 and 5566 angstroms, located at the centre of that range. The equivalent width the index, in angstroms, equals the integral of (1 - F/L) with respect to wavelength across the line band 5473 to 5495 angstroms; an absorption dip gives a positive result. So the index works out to 1.0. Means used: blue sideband 9.99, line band 9.75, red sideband 10.6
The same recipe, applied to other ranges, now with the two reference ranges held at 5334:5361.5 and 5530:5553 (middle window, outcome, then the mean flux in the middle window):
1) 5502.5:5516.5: 0.9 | 9.7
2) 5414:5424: 0.3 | 9.58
